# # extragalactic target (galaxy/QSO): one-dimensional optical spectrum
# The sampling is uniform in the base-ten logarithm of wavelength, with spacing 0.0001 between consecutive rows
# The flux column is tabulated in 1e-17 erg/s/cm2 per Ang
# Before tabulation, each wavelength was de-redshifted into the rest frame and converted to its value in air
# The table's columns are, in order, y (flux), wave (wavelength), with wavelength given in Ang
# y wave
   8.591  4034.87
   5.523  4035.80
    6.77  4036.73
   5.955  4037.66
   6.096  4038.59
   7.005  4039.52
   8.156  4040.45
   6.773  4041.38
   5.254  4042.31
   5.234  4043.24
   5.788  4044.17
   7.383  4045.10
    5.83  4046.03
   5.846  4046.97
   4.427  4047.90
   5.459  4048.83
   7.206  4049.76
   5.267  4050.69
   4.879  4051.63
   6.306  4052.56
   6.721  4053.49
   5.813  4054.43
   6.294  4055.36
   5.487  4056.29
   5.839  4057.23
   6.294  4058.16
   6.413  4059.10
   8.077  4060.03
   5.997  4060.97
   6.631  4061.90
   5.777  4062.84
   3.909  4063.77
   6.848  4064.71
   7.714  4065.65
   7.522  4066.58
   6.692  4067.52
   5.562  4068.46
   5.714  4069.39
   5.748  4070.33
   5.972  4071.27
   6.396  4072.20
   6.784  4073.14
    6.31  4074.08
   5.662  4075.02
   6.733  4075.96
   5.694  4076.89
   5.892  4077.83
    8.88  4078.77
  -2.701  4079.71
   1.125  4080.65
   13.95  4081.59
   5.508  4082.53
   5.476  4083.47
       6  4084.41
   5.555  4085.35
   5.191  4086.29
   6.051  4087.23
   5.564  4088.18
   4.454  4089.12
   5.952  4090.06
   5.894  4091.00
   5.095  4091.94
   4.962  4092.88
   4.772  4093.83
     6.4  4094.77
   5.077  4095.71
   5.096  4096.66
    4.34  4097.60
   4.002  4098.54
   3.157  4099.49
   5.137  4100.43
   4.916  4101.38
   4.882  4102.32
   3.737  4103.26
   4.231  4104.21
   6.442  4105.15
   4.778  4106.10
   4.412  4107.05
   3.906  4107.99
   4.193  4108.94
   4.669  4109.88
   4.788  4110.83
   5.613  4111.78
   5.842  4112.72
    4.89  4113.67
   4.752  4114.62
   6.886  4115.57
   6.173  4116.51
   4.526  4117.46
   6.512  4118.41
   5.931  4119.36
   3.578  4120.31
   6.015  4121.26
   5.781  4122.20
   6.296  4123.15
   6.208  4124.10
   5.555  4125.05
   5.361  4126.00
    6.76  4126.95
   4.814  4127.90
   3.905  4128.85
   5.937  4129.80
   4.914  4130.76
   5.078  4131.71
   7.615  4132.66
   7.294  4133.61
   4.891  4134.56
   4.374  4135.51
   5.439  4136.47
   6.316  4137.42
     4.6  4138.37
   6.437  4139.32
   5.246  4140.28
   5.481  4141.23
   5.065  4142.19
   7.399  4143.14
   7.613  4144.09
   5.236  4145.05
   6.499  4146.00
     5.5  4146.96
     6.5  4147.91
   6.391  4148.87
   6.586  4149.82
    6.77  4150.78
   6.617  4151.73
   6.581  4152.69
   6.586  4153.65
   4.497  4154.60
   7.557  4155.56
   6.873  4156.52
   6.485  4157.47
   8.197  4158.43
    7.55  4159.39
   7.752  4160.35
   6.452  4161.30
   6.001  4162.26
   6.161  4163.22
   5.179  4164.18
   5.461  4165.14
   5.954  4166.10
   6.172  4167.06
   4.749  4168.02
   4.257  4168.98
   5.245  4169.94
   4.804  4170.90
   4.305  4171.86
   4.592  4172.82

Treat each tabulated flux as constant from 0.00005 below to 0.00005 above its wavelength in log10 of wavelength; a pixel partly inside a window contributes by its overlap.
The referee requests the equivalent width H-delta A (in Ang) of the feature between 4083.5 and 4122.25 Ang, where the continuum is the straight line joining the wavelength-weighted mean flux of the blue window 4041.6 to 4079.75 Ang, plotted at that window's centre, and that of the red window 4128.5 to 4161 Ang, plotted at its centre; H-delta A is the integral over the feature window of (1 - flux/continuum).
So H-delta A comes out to 6.3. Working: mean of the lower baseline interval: 6.04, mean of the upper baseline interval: 6.18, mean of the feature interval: 5.12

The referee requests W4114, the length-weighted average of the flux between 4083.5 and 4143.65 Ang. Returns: 5.32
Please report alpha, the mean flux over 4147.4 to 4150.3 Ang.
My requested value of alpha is 6.49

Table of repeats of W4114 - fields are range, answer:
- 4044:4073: 6.13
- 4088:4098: 5.24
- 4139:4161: 6.5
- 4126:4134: 5.75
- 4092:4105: 4.73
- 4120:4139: 5.56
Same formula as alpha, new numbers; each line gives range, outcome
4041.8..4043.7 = 5.28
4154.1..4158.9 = 6.73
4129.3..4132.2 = 5.3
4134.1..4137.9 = 5.26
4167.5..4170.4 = 4.77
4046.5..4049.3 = 5.25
